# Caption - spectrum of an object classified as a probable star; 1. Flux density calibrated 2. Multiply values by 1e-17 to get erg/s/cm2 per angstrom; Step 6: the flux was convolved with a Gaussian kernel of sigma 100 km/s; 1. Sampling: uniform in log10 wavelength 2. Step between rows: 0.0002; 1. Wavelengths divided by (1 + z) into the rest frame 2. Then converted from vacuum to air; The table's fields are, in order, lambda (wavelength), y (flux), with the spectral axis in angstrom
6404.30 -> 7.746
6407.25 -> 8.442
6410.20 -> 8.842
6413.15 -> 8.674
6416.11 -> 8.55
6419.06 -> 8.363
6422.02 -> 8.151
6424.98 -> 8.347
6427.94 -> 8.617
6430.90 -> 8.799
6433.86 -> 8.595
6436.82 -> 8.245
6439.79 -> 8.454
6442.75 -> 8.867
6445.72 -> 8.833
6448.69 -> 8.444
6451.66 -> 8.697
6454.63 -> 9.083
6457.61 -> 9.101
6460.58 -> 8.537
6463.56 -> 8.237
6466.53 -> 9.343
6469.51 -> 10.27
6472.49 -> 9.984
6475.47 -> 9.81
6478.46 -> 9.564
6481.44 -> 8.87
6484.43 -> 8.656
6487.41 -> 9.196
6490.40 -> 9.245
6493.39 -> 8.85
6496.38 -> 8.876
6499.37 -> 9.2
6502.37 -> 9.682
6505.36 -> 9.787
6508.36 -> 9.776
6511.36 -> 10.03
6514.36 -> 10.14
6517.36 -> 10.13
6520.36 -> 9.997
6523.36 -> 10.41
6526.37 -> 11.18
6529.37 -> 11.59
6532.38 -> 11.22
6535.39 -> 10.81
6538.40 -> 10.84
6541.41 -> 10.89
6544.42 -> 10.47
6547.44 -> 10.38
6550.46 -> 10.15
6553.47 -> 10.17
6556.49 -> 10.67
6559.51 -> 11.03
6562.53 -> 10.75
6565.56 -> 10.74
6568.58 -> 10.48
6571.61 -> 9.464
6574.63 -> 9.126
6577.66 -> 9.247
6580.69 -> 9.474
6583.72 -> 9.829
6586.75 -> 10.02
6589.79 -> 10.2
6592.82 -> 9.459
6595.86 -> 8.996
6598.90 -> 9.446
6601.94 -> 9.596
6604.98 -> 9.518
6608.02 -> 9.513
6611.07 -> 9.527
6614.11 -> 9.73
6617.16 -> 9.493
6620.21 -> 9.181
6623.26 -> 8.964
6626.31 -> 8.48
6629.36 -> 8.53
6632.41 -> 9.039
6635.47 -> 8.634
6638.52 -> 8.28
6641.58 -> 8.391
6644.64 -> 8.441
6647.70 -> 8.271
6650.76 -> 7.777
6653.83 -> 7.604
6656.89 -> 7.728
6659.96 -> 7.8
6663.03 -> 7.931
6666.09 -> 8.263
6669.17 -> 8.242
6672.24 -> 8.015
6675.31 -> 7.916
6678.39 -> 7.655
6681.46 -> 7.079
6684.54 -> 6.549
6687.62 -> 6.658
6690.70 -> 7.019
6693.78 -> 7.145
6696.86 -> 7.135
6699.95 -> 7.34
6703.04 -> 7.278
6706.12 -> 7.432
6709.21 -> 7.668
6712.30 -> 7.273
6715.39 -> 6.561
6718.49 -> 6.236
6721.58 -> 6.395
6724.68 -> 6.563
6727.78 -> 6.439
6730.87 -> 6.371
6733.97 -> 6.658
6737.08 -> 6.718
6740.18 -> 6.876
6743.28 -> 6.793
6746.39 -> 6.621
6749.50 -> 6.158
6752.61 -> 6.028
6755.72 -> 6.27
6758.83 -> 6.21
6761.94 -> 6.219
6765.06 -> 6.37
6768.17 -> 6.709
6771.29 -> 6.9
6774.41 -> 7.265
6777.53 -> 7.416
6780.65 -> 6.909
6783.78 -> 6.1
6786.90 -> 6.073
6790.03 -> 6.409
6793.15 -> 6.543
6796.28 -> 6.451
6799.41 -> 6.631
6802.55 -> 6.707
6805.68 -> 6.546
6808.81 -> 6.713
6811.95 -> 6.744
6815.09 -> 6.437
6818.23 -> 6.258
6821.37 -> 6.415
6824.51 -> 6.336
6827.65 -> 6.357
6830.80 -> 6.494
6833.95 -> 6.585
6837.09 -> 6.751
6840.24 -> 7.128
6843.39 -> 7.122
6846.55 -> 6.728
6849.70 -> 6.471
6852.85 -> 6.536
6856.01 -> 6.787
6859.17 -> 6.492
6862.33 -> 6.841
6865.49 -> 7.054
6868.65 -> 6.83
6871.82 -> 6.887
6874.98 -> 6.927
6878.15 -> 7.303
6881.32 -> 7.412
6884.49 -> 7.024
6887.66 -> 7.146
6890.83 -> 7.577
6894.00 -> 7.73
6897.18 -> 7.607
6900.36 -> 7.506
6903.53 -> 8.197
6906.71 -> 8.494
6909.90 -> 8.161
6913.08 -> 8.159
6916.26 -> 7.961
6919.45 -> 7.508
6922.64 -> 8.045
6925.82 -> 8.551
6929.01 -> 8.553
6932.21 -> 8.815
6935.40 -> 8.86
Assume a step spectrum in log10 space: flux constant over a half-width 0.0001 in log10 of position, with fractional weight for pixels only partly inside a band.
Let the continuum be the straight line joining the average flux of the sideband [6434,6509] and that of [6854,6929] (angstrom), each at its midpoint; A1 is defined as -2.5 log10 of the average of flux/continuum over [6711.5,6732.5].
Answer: 0.24 mag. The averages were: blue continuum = 9.09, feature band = 6.52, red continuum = 7.51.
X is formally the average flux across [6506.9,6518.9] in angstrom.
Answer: 10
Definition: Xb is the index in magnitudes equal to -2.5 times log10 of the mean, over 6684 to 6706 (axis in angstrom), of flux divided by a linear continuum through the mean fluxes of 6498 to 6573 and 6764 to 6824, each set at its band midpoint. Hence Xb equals 0.14 mag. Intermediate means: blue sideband 10.4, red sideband 6.61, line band 7.07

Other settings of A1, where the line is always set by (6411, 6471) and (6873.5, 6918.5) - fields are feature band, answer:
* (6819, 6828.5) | 0.22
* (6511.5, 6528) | -0.21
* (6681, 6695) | 0.18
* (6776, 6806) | 0.20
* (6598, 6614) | -0.15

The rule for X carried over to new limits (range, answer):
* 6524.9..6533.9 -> 11.3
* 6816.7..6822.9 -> 6.34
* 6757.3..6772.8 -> 6.48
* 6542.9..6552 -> 10.3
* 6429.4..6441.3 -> 8.53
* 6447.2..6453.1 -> 8.57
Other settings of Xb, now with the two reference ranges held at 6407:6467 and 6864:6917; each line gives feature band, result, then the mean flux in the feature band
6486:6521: -0.13 mag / 9.57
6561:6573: -0.24 mag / 10.4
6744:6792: 0.20 mag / 6.52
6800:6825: 0.18 mag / 6.53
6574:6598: -0.16 mag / 9.56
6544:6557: -0.23 mag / 10.3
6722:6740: 0.20 mag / 6.56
